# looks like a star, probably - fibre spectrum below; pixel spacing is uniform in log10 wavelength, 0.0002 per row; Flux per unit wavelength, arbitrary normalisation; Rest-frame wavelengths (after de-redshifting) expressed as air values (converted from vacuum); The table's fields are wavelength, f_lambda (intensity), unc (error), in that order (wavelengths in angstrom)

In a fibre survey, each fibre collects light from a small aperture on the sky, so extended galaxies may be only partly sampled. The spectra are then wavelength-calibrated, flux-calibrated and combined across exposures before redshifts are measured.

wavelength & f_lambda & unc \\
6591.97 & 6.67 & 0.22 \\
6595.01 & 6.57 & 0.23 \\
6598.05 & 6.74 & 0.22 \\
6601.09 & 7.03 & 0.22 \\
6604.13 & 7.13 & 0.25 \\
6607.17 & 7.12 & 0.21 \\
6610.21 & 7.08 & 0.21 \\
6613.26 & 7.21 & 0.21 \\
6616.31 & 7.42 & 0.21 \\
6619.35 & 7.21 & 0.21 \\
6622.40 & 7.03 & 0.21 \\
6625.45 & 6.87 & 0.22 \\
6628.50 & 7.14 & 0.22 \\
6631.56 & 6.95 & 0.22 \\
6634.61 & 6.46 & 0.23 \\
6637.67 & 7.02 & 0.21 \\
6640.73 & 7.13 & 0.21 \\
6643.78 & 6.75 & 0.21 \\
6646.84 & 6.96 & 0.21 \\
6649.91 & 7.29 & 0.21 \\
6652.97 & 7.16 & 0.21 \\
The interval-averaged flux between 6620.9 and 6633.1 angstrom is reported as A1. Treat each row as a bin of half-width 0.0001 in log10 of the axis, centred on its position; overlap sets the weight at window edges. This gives 7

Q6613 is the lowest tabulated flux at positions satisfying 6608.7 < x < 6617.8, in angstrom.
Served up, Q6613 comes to 7.08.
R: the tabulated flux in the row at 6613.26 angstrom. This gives 7.21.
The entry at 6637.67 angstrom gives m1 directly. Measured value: 7.02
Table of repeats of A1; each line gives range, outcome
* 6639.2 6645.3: 6.95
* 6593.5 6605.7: 6.87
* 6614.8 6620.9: 7.32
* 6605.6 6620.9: 7.21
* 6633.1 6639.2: 6.73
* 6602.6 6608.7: 7.13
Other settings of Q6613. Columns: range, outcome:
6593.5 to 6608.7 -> 6.57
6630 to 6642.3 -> 6.46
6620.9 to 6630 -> 6.87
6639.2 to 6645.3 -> 6.75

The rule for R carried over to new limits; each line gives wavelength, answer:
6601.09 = 7.03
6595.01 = 6.57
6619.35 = 7.21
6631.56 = 6.95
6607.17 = 7.12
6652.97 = 7.16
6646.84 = 6.96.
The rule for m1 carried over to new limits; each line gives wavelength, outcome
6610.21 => 7.08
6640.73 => 7.13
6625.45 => 6.87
